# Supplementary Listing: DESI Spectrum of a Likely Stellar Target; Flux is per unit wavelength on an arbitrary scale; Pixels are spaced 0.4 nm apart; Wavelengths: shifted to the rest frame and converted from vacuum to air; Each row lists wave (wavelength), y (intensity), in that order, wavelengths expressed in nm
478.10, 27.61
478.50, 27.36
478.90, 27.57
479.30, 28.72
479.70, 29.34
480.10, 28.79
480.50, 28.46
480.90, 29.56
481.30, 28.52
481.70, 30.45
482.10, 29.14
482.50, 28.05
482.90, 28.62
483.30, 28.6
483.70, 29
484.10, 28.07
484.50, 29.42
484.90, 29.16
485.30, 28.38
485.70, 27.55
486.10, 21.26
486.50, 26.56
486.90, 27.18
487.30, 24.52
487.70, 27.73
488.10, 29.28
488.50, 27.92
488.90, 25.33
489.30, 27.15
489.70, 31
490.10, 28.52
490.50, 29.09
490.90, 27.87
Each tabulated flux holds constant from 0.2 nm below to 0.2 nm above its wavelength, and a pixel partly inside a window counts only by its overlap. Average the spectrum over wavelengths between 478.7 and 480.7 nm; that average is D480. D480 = 28.6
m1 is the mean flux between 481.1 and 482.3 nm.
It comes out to 29.4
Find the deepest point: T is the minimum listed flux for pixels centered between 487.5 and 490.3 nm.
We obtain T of 25.33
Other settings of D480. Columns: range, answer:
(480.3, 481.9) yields 29.2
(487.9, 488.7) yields 28.6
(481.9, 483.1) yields 28.6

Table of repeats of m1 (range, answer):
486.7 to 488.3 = 27.2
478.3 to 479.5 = 27.9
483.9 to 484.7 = 28.7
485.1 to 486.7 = 25.9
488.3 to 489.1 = 26.6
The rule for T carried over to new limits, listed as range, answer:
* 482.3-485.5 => 28.05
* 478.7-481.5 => 27.57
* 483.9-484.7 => 28.07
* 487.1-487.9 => 24.52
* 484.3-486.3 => 21.26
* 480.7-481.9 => 28.52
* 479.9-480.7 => 28.46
